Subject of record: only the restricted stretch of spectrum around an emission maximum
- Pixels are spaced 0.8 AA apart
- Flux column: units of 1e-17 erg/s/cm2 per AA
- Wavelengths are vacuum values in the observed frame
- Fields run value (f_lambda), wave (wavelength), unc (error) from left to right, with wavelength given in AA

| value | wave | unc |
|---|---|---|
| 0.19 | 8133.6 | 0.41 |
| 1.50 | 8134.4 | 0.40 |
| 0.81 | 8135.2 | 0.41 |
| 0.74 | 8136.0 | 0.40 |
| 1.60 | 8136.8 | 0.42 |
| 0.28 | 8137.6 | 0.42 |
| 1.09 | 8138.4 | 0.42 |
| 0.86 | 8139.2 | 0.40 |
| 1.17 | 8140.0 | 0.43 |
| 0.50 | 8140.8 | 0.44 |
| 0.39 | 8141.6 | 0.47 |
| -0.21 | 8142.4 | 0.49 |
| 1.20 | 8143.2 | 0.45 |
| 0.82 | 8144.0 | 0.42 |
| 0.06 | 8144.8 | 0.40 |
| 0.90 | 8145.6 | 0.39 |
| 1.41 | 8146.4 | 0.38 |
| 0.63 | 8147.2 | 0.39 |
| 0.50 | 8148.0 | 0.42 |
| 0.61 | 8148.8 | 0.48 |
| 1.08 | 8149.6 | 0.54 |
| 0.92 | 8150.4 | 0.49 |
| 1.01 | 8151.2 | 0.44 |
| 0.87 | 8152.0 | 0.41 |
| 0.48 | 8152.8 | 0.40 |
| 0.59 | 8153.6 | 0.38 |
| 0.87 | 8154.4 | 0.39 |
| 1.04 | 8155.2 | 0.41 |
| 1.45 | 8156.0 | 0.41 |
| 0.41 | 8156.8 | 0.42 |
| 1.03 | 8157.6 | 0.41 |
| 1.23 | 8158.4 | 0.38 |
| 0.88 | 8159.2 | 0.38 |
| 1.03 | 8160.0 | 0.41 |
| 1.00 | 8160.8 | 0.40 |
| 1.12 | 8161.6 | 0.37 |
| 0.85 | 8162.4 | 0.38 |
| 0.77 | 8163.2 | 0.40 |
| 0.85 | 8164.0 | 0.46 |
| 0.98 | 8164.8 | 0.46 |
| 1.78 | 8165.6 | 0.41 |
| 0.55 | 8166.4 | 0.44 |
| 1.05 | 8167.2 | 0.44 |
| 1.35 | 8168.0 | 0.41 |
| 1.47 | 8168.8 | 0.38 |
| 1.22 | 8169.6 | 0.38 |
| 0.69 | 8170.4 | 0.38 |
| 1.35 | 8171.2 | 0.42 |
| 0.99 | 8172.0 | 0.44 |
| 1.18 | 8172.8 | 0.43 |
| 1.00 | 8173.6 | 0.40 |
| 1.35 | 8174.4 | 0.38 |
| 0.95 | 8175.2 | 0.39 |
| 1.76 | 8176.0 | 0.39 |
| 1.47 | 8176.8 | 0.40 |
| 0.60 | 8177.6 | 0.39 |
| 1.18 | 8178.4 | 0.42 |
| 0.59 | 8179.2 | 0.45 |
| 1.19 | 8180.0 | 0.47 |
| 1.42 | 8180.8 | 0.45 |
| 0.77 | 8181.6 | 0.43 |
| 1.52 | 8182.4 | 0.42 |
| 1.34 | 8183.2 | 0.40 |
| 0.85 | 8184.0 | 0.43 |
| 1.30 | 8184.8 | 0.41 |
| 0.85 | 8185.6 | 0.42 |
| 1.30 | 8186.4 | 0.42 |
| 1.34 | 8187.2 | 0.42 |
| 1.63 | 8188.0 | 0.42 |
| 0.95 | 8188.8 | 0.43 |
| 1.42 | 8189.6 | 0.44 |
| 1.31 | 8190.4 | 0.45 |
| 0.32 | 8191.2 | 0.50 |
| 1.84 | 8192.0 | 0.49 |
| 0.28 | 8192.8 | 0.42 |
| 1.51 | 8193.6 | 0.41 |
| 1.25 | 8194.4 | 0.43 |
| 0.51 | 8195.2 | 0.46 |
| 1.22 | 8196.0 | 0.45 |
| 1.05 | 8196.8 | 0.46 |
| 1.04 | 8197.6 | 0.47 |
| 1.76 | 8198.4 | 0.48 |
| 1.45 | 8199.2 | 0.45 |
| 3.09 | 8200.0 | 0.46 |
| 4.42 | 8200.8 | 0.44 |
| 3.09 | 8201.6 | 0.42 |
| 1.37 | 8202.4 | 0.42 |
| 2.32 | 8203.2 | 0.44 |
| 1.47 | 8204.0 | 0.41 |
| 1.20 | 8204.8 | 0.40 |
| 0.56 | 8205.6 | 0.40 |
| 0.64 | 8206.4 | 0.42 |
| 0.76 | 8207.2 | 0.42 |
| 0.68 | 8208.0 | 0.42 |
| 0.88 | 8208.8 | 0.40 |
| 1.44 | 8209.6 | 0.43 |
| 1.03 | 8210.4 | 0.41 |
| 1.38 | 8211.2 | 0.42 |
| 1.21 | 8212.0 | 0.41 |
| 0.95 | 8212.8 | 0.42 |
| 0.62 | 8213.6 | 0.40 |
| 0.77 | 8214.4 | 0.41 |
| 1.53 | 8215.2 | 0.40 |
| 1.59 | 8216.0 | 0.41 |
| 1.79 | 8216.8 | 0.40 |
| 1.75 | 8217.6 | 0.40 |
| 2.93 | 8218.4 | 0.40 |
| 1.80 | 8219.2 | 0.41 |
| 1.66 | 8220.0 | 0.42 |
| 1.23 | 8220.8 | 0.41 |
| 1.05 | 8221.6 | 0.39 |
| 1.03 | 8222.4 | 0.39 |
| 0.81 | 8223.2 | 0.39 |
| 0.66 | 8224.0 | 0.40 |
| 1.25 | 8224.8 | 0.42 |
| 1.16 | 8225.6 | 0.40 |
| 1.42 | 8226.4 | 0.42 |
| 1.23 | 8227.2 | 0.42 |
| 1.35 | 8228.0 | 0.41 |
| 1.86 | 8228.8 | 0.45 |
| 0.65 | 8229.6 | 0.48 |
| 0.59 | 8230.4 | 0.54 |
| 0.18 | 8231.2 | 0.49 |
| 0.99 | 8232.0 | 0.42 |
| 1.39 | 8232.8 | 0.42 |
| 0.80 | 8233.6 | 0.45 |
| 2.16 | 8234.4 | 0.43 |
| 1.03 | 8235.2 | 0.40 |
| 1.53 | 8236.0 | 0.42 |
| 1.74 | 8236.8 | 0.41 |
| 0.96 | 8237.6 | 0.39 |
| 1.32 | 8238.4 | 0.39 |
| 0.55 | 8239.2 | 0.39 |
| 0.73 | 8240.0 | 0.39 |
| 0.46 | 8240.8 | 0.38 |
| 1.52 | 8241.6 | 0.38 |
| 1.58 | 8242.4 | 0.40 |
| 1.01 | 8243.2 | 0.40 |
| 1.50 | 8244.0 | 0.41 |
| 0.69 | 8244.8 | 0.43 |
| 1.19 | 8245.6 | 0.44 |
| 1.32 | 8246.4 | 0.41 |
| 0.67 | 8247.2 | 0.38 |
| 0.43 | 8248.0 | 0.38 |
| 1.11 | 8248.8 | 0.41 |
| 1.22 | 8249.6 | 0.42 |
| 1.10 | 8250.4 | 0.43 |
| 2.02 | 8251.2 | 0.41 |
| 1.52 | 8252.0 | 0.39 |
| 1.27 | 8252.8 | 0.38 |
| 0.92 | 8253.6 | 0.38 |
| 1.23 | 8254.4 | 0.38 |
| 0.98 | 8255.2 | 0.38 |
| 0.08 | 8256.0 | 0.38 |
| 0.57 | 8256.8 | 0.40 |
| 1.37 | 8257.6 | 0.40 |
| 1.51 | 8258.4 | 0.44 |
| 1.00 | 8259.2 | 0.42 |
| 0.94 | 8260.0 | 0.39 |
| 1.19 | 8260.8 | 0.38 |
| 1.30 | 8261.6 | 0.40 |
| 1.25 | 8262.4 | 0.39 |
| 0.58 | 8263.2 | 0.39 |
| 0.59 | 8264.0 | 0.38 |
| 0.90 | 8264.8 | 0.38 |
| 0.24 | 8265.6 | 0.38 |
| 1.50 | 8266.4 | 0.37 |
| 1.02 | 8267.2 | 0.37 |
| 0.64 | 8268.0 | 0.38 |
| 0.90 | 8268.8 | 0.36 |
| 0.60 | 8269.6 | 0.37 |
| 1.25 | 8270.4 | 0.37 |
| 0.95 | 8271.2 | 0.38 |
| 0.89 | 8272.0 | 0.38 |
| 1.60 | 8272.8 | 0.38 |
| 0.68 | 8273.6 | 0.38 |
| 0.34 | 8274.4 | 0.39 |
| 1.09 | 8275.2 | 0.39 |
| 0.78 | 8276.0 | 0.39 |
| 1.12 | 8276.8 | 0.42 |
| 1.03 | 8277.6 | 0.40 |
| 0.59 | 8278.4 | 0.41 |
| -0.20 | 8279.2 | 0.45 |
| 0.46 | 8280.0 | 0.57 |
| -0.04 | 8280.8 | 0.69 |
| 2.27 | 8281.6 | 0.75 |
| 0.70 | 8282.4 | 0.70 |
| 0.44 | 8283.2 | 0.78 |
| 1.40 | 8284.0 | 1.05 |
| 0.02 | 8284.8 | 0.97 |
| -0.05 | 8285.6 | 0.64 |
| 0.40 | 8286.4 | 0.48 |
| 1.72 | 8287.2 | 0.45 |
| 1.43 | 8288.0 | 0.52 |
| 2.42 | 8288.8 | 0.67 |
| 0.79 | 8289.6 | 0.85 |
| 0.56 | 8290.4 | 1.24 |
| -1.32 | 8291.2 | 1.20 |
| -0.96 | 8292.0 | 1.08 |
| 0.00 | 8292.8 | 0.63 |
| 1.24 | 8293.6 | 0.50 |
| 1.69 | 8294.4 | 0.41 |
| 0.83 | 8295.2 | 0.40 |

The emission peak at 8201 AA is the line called [S II] 6716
